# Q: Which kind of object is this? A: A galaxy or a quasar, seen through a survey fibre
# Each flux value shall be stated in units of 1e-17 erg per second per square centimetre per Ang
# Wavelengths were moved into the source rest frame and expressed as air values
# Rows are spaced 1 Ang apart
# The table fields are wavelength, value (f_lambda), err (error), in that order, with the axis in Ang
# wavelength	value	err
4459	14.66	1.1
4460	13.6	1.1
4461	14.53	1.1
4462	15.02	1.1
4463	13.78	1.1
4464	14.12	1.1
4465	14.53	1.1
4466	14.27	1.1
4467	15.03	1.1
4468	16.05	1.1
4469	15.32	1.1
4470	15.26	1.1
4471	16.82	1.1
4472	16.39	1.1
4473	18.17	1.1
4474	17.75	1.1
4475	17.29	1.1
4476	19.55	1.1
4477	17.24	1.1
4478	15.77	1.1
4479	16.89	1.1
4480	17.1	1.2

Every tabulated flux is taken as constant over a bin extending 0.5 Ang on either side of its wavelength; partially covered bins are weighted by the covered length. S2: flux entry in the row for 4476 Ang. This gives 19.55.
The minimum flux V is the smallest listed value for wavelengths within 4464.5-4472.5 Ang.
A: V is 14.27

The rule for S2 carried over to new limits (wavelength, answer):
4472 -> 16.39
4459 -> 14.66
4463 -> 13.78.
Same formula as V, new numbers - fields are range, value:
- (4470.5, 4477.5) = 16.39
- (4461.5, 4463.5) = 13.78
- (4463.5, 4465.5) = 14.12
